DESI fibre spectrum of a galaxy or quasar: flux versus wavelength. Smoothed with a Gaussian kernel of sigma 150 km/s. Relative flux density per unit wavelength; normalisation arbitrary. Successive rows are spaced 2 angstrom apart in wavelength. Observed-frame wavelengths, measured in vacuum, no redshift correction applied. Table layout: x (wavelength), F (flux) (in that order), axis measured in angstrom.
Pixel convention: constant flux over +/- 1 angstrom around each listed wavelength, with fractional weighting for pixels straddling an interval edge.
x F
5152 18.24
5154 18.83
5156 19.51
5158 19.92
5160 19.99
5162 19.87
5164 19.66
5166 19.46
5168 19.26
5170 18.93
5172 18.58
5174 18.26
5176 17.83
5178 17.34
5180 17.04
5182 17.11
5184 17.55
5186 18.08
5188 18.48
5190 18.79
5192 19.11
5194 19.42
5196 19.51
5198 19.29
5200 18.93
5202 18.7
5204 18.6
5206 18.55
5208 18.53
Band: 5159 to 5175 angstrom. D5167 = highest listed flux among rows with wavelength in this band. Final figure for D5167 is 19.99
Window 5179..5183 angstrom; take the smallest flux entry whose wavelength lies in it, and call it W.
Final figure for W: 17.04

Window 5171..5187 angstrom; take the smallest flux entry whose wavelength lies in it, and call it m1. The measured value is 17.04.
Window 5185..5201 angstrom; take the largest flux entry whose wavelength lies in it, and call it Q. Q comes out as 19.51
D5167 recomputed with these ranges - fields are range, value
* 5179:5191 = 18.79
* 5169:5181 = 18.93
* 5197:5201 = 19.29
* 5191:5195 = 19.42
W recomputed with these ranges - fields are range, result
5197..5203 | 18.7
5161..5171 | 18.93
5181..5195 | 17.11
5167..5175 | 18.26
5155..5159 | 19.51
